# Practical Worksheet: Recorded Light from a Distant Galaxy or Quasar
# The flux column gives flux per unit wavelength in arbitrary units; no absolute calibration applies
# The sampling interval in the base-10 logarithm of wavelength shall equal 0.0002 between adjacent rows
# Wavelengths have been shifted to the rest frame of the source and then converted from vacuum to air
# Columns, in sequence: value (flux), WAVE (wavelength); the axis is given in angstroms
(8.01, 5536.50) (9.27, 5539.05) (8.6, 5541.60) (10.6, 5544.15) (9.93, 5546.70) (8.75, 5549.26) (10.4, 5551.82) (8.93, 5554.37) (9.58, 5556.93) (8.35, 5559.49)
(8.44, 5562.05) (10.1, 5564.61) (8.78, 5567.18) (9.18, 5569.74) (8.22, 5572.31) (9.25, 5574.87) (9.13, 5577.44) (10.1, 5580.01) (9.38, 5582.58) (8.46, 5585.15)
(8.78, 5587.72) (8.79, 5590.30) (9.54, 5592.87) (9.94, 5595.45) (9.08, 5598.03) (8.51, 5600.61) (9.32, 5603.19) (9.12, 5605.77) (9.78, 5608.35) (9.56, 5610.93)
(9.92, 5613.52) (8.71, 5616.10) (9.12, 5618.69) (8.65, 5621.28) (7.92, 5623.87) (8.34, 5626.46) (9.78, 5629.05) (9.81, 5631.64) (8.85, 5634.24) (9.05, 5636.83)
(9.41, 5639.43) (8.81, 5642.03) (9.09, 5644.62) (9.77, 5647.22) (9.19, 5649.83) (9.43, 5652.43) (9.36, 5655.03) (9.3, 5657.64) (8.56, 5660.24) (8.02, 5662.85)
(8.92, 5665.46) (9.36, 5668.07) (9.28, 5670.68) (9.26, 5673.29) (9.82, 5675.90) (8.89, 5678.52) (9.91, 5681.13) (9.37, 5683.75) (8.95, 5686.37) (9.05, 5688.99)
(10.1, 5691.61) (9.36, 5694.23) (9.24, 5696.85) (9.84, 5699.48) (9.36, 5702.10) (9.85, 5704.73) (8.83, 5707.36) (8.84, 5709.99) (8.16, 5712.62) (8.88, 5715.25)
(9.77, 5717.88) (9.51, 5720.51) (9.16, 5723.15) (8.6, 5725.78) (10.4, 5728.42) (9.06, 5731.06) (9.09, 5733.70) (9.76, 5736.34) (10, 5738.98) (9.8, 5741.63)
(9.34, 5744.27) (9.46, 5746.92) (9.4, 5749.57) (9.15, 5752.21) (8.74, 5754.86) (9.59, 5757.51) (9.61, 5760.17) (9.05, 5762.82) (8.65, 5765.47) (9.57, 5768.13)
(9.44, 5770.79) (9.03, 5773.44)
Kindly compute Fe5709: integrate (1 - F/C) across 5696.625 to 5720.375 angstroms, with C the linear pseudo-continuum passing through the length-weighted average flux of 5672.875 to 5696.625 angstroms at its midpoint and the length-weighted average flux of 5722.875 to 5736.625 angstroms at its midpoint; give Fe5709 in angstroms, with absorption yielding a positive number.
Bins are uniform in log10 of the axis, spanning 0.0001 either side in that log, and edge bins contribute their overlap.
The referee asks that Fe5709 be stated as 0.4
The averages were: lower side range 9.41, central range 9.21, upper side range 9.33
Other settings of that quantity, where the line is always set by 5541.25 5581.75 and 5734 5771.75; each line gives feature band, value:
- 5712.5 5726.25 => 0.38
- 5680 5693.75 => -0.16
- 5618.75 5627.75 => 0.87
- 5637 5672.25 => 0.84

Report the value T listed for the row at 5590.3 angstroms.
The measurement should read 8.79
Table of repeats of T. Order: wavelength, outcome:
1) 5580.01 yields 10.1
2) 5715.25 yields 8.88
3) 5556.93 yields 9.58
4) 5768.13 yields 9.57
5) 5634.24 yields 8.85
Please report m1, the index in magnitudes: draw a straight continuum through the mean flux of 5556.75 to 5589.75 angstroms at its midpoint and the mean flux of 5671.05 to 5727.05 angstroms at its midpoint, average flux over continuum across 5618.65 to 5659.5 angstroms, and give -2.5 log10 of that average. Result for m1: 0.01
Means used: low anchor 9.03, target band 9.11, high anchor 9.28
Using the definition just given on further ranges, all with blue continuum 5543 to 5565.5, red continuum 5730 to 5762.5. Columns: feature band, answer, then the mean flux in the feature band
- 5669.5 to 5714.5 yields 0.01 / 9.29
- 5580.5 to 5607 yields 0.04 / 9.12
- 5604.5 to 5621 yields 0.01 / 9.32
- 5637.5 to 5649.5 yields 0.02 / 9.25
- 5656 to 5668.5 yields 0.07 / 8.81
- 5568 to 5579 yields 0.05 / 8.97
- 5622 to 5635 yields 0.06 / 8.93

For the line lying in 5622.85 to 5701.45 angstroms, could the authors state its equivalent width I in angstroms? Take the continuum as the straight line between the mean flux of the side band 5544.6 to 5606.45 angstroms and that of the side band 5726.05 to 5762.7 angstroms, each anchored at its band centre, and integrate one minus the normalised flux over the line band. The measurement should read 0.97 angstroms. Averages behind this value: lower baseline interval 9.19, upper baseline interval 9.45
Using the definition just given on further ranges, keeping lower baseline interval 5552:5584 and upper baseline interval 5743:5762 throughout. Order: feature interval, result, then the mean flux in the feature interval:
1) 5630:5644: 0.0 angstroms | 9.2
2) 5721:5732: 0.0 angstroms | 9.33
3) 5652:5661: 0.1 angstroms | 9.18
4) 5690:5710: -0.4 angstroms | 9.46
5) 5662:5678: 0.2 angstroms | 9.13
